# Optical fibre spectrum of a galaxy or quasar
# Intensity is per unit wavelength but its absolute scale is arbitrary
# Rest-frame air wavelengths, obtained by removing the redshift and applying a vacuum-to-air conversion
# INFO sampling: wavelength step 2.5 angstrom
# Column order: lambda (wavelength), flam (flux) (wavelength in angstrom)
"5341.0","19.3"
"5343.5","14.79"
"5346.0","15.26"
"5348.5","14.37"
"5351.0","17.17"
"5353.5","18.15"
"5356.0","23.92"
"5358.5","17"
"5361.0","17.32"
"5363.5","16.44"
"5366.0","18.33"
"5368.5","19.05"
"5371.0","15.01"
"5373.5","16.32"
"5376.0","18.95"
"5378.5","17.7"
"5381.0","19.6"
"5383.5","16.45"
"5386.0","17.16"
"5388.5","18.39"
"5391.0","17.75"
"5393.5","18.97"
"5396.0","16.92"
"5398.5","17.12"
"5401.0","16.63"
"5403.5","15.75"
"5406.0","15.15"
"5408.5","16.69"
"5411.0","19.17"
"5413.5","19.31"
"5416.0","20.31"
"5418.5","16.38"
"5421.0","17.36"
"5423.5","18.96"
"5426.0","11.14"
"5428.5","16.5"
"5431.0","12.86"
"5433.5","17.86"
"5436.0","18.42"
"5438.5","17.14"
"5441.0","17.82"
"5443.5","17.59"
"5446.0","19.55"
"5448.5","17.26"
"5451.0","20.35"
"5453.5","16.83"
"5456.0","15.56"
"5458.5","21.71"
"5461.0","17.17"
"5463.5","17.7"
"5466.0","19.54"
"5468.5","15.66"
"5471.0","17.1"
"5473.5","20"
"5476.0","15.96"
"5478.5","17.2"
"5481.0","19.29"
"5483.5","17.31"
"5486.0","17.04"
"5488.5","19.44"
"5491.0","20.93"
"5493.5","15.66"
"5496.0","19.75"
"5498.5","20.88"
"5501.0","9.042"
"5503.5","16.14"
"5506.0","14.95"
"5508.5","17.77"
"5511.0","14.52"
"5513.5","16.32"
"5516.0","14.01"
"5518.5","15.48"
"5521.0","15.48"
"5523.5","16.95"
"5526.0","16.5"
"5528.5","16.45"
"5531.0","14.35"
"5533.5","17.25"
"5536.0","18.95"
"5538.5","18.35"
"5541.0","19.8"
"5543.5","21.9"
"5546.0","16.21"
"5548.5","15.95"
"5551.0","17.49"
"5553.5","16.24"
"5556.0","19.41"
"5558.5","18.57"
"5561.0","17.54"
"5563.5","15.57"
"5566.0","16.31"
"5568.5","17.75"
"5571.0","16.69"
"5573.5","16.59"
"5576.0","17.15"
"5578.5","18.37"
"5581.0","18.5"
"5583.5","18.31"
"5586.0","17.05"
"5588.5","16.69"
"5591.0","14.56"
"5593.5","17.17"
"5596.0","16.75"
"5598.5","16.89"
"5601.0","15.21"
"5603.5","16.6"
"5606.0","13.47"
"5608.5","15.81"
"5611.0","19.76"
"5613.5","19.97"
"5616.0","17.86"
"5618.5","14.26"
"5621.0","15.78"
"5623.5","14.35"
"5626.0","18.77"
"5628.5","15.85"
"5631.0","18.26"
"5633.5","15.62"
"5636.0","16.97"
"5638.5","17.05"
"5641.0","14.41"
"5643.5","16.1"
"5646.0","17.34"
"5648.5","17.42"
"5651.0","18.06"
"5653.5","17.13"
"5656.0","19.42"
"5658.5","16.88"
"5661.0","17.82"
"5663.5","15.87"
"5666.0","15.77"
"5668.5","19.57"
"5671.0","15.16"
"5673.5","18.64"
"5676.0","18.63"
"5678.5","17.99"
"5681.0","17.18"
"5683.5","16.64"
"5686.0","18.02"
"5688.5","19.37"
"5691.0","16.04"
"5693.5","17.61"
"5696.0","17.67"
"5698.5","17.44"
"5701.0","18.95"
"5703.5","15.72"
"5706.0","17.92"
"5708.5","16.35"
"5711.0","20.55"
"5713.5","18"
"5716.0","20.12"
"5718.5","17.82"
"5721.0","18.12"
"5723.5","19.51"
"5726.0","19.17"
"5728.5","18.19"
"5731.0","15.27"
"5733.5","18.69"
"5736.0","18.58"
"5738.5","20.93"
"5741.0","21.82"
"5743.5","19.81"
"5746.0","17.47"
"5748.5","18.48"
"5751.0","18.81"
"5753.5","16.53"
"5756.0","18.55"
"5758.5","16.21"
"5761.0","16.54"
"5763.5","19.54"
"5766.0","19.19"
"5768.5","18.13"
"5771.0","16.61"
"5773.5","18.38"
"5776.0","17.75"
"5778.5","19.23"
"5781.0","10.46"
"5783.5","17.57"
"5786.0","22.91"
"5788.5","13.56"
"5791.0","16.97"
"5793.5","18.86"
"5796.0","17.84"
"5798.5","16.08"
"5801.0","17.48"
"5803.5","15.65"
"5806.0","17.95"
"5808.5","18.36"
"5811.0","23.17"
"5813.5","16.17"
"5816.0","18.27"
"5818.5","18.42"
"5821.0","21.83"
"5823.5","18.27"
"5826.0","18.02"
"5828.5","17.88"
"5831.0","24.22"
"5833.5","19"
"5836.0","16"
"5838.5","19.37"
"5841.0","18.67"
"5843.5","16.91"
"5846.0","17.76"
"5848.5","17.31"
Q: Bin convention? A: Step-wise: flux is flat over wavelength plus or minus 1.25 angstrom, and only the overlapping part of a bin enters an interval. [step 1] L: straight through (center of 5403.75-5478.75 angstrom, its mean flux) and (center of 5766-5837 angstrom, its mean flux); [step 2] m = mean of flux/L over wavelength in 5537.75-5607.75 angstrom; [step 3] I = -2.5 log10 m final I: 0.03 mag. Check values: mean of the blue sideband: 17.5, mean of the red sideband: 18.1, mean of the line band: 17.2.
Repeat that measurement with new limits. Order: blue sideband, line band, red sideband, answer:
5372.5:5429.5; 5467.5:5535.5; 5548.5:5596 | 0.03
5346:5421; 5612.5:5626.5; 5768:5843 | 0.08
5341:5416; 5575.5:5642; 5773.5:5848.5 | 0.07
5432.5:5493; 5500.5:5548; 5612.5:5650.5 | 0.07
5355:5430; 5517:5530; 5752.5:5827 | 0.10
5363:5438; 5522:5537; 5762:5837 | 0.05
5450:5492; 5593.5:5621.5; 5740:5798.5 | 0.09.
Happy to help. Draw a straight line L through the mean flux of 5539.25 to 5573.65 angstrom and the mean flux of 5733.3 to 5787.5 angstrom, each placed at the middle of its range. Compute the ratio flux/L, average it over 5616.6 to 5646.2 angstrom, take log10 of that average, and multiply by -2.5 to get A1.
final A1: 0.10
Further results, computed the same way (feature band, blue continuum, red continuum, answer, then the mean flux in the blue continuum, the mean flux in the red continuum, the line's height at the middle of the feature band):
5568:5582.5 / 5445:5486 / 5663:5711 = 0.01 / 18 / 17.5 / 17.7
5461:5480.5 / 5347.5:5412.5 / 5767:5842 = 0.00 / 17.5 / 18.1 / 17.7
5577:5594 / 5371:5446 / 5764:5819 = 0.01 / 17.3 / 17.7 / 17.5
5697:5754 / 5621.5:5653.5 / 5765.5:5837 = -0.06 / 16.7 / 18.1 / 17.4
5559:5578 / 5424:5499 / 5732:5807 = 0.05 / 17.7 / 17.9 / 17.8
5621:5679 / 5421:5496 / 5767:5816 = 0.03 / 17.6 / 17.6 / 17.6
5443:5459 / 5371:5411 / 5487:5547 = -0.07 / 17.3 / 17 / 17.1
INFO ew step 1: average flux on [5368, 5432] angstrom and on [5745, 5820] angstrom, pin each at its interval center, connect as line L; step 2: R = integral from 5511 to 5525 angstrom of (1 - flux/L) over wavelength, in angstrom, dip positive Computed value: 1.4 angstrom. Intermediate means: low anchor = 17.1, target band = 15.6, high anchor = 17.7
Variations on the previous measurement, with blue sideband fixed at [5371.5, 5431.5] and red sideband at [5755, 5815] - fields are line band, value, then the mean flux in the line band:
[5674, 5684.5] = -0.1 angstrom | 17.7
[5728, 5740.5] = -0.7 angstrom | 18.5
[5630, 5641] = 0.5 angstrom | 16.7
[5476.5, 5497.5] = -1.2 angstrom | 18.3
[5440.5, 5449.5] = -0.5 angstrom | 18.1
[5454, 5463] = -0.4 angstrom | 18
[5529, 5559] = -0.8 angstrom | 17.8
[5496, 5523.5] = 2.5 angstrom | 15.7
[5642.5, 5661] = -0.1 angstrom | 17.5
